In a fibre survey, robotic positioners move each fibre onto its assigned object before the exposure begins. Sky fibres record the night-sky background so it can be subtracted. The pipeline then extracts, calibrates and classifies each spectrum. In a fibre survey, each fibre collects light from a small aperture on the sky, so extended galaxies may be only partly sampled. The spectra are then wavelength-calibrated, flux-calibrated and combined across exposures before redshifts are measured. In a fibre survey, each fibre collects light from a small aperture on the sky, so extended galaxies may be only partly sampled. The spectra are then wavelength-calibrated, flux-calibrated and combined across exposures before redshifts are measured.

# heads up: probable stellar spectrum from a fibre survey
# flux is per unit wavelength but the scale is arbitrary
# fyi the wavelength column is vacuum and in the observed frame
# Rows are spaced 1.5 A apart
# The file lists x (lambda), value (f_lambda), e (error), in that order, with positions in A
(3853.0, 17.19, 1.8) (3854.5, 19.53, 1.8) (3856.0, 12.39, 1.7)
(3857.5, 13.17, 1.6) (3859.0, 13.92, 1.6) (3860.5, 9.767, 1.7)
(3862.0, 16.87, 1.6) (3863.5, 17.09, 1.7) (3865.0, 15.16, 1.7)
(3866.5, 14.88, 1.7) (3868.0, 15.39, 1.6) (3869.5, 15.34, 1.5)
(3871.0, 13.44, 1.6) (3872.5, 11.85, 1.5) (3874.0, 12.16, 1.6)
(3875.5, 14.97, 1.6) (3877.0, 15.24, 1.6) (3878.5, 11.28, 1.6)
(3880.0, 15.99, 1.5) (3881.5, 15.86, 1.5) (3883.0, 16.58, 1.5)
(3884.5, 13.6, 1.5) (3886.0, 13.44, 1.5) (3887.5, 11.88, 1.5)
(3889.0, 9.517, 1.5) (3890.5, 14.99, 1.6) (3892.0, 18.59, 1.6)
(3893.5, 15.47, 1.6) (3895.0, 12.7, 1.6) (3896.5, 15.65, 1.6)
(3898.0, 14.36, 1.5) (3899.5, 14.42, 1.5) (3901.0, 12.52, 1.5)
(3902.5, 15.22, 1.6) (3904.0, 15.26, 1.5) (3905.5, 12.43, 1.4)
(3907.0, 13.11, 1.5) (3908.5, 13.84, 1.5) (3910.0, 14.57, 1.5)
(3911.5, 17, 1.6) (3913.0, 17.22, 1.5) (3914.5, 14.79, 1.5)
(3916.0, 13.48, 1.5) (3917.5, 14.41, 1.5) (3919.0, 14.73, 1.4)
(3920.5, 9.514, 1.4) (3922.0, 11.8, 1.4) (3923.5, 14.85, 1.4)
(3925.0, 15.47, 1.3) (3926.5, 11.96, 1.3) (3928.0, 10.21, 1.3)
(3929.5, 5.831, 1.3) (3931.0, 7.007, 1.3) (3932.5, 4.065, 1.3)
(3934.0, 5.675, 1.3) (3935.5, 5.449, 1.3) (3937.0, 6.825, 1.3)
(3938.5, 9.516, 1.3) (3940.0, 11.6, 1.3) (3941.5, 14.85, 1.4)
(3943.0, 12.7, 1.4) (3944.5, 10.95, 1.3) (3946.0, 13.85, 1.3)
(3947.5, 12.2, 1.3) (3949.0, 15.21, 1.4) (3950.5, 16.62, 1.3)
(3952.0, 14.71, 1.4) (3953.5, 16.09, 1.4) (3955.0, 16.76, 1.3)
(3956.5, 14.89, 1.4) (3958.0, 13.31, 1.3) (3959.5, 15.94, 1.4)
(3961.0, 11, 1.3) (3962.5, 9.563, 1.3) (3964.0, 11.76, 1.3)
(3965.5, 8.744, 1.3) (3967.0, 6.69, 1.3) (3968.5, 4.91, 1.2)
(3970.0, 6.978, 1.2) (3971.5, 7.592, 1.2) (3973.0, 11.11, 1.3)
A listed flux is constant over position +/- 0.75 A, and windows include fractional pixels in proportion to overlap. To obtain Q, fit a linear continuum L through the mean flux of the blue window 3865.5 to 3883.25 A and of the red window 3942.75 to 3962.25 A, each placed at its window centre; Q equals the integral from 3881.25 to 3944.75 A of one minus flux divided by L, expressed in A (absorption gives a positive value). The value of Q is 7.1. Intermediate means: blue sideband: 14.4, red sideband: 14.1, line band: 12.6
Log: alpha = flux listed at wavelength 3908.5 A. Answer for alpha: 13.84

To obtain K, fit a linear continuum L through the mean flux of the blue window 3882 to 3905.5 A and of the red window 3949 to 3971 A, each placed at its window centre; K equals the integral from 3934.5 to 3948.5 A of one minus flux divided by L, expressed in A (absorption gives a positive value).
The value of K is 2.0 A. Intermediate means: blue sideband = 14.2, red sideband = 12.1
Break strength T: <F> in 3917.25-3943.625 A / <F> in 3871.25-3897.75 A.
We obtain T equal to 0.7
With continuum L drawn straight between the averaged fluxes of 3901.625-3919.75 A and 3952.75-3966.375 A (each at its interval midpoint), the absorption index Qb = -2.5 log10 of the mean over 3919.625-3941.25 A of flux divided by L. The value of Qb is 0.43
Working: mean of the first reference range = 14.7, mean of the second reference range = 13.1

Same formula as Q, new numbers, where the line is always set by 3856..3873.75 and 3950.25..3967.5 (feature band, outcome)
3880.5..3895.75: -0.5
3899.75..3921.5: -0.9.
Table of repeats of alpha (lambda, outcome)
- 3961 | 11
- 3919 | 14.73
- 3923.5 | 14.85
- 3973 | 11.11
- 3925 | 15.47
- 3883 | 16.58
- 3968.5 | 4.91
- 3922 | 11.8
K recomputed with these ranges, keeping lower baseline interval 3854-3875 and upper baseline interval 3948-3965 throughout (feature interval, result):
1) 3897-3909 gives 0.2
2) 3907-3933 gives 3.1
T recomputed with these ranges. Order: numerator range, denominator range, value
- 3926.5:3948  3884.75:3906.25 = 0.67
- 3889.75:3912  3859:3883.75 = 1.01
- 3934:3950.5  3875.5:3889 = 0.81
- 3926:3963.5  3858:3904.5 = 0.80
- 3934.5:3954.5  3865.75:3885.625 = 0.86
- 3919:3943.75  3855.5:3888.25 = 0.71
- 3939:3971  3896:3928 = 0.88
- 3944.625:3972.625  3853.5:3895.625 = 0.84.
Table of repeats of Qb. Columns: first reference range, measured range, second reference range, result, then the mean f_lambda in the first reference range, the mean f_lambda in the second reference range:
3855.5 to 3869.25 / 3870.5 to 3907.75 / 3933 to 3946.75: -0.096 mag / 14.4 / 10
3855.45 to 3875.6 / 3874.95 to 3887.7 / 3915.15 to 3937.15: -0.110 mag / 14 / 10.2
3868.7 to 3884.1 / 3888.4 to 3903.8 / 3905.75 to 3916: 0.013 mag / 14.3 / 14.8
